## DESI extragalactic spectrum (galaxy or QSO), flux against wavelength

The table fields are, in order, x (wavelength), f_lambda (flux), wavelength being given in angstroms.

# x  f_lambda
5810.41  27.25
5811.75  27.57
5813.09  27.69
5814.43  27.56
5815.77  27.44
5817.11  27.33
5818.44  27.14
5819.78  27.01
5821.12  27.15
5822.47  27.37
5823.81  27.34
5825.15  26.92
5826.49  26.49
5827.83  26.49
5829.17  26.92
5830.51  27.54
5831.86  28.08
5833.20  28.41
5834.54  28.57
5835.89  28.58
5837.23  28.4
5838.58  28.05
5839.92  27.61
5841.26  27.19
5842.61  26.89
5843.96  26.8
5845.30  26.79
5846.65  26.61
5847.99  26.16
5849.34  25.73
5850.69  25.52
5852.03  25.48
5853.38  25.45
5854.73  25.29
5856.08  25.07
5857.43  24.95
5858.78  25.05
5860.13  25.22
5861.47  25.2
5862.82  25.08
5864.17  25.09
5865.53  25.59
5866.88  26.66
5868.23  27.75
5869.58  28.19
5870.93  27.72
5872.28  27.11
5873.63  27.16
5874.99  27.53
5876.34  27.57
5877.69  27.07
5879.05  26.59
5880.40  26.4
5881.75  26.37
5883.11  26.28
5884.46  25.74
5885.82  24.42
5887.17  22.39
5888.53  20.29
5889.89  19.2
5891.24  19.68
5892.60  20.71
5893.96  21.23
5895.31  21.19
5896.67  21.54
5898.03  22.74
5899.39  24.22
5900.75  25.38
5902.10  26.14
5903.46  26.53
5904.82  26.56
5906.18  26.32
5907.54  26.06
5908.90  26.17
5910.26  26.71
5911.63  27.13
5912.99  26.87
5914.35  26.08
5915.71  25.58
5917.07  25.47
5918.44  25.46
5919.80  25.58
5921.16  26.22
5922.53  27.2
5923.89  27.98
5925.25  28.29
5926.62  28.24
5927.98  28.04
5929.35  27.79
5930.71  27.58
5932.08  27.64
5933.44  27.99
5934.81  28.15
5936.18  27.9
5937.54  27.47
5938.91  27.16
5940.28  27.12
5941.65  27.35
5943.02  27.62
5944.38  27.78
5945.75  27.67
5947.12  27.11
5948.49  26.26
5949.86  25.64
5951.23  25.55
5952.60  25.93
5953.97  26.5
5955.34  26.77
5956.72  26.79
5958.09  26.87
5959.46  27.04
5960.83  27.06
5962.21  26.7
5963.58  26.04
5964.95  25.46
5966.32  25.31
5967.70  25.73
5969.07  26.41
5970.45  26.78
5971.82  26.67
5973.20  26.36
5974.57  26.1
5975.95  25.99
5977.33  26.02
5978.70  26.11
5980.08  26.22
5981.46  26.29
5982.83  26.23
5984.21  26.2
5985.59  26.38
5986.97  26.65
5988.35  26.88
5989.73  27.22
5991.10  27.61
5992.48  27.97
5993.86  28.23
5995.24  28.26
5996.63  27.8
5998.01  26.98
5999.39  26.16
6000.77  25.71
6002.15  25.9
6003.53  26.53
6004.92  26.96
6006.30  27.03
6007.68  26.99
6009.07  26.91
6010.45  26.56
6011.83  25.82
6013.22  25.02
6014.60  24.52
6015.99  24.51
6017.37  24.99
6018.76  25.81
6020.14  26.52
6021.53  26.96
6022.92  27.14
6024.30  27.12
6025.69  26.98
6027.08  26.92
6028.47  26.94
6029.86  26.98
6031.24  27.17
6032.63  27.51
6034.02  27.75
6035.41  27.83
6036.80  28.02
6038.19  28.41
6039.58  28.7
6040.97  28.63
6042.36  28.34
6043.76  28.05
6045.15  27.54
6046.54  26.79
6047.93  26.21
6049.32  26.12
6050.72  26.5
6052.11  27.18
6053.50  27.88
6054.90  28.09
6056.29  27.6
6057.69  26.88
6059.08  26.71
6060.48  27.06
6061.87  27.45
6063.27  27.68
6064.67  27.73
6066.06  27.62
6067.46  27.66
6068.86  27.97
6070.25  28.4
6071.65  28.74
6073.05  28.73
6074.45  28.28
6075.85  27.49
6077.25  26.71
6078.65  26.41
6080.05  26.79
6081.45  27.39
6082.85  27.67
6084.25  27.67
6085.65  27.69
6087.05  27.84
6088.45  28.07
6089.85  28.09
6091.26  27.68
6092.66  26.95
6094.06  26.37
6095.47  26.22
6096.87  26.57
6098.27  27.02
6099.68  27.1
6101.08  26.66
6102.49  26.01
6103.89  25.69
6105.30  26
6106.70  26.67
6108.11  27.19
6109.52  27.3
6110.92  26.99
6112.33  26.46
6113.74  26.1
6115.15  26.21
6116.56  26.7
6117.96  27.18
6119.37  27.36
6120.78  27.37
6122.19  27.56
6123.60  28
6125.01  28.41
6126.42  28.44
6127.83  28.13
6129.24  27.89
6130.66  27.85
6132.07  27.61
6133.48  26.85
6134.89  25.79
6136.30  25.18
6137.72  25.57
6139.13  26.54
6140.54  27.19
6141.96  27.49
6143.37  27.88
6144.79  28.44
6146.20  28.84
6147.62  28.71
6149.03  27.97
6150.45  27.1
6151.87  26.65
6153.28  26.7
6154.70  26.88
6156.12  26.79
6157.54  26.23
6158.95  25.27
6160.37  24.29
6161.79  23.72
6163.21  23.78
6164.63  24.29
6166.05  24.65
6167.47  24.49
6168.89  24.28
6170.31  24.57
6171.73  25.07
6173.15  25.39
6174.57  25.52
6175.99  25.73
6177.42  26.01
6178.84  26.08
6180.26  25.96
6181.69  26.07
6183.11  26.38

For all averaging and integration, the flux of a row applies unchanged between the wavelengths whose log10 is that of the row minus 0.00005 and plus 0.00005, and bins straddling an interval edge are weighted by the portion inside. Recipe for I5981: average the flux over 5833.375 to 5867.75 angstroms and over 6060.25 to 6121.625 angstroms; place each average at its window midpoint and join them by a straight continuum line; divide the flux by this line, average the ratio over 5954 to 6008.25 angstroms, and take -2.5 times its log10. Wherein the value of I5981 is 0.01 mag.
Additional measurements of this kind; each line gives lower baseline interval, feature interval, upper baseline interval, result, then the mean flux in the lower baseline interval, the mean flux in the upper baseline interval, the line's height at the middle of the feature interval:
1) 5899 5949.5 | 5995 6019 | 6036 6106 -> 0.04 mag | 26.9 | 27.4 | 27.2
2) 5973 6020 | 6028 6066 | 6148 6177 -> -0.05 mag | 26.4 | 25.5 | 26.2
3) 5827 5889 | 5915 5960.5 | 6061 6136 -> -0.01 mag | 26.4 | 27.3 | 26.7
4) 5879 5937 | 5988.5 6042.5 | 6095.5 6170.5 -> -0.04 mag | 25.4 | 26.6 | 26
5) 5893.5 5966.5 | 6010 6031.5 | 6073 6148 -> 0.02 mag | 26.4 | 27.2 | 26.8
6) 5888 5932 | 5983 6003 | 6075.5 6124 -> -0.04 mag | 25.2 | 27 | 26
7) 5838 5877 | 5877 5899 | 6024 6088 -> 0.14 mag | 26.4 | 27.5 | 26.5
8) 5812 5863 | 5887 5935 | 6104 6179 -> 0.06 mag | 26.8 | 26.5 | 26.7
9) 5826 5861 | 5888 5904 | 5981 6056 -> 0.19 mag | 26.7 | 26.9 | 26.7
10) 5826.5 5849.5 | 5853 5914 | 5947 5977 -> 0.08 mag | 27.4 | 26.3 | 27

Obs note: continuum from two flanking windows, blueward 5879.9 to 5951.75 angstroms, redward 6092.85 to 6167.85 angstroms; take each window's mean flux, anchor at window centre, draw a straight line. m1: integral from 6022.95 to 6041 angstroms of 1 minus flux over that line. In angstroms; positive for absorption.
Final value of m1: -0.89 angstroms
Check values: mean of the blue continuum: 25.7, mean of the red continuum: 26.7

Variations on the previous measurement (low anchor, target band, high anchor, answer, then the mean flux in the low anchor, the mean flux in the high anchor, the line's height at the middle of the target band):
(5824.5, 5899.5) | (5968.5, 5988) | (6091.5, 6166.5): -0.1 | 25.7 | 26.7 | 26.1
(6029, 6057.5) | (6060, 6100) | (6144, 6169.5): -0.6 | 27.5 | 26.1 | 27.1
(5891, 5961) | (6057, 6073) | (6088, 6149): -0.5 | 26.2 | 27.1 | 26.9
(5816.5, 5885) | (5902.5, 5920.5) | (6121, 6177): 0.3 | 26.7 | 26.5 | 26.7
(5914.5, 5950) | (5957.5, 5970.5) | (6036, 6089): 0.5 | 27.2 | 27.6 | 27.3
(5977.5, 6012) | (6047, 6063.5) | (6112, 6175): -0.3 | 26.8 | 26.5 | 26.7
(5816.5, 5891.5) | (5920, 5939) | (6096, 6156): -0.8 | 26.3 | 27.1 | 26.5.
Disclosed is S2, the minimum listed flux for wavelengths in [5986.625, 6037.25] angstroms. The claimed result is 24.51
